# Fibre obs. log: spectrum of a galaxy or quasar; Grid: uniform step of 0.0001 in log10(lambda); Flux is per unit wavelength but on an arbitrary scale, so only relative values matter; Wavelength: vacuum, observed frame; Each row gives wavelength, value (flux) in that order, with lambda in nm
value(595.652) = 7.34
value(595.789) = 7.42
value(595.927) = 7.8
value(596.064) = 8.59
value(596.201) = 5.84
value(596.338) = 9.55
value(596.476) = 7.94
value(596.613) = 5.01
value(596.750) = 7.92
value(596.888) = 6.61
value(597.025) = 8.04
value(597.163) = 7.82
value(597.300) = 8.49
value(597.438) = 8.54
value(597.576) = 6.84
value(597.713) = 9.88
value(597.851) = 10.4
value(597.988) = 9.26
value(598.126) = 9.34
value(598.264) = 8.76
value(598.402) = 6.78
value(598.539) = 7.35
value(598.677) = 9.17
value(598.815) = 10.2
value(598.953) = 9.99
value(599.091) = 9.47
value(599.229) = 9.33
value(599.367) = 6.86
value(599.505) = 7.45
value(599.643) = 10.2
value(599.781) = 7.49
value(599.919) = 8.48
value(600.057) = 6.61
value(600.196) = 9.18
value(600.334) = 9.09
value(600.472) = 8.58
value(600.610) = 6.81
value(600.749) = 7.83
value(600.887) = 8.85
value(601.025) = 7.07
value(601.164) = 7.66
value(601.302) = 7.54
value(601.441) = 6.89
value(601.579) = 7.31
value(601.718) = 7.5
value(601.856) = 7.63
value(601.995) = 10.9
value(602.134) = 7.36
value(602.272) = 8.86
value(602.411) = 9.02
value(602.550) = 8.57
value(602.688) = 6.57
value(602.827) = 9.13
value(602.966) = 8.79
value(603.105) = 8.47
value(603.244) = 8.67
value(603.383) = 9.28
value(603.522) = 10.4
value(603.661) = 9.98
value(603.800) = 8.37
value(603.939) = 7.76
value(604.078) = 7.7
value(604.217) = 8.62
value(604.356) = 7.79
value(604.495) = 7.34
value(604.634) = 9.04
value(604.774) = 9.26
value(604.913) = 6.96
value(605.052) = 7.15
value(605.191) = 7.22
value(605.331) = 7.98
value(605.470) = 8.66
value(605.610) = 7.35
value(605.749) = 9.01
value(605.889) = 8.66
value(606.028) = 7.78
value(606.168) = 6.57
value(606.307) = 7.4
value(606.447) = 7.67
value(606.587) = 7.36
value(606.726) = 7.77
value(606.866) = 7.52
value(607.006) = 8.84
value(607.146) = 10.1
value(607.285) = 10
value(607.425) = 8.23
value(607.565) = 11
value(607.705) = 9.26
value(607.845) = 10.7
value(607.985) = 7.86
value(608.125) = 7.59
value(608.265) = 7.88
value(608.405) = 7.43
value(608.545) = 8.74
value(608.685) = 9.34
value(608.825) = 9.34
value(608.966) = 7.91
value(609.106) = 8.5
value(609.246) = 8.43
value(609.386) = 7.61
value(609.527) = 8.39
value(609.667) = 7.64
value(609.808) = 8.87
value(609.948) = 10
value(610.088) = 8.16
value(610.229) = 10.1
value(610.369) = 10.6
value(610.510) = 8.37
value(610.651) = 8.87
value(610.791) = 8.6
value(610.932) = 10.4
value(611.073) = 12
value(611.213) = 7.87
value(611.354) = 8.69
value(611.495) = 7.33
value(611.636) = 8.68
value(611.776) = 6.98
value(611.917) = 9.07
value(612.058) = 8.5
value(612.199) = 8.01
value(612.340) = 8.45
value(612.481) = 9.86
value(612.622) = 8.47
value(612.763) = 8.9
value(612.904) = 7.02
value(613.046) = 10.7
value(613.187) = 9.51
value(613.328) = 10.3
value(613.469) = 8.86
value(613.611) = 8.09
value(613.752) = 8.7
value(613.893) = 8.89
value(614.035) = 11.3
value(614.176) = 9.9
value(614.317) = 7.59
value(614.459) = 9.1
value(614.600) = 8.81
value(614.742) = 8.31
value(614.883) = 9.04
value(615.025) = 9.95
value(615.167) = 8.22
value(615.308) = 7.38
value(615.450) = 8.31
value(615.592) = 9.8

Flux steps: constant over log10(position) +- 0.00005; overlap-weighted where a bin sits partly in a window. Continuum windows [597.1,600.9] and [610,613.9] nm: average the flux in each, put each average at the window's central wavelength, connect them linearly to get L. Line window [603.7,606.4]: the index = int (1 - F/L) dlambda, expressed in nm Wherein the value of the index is 0.24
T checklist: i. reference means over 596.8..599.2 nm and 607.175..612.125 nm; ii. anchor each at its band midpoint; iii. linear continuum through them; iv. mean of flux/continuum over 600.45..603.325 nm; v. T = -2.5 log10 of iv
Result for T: 0.08 mag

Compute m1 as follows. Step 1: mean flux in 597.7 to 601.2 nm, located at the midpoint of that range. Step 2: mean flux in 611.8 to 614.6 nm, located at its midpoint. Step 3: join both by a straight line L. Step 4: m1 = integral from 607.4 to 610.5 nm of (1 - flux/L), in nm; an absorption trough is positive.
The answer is 0.01 nm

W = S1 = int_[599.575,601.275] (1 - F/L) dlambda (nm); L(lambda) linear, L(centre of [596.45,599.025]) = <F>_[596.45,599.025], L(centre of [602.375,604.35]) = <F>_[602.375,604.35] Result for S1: 0.07 nm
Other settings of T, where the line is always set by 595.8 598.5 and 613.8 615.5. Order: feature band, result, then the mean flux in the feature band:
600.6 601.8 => 0.099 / 7.53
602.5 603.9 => -0.058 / 8.8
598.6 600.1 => -0.068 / 8.69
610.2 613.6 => -0.025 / 8.98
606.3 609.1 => -0.007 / 8.62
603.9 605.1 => 0.057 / 7.98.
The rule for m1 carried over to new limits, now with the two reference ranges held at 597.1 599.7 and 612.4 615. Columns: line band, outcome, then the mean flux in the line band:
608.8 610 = 0.07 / 8.46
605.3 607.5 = 0.18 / 8.19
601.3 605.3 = 0.25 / 8.29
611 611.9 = 0.04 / 8.63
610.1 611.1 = -0.07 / 9.65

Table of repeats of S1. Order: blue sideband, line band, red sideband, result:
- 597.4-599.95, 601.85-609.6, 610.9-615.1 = 0.36 nm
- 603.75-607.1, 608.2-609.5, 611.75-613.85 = 0.00 nm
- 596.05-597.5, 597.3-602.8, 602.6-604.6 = -0.22 nm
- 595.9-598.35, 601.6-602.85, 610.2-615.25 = 0.01 nm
